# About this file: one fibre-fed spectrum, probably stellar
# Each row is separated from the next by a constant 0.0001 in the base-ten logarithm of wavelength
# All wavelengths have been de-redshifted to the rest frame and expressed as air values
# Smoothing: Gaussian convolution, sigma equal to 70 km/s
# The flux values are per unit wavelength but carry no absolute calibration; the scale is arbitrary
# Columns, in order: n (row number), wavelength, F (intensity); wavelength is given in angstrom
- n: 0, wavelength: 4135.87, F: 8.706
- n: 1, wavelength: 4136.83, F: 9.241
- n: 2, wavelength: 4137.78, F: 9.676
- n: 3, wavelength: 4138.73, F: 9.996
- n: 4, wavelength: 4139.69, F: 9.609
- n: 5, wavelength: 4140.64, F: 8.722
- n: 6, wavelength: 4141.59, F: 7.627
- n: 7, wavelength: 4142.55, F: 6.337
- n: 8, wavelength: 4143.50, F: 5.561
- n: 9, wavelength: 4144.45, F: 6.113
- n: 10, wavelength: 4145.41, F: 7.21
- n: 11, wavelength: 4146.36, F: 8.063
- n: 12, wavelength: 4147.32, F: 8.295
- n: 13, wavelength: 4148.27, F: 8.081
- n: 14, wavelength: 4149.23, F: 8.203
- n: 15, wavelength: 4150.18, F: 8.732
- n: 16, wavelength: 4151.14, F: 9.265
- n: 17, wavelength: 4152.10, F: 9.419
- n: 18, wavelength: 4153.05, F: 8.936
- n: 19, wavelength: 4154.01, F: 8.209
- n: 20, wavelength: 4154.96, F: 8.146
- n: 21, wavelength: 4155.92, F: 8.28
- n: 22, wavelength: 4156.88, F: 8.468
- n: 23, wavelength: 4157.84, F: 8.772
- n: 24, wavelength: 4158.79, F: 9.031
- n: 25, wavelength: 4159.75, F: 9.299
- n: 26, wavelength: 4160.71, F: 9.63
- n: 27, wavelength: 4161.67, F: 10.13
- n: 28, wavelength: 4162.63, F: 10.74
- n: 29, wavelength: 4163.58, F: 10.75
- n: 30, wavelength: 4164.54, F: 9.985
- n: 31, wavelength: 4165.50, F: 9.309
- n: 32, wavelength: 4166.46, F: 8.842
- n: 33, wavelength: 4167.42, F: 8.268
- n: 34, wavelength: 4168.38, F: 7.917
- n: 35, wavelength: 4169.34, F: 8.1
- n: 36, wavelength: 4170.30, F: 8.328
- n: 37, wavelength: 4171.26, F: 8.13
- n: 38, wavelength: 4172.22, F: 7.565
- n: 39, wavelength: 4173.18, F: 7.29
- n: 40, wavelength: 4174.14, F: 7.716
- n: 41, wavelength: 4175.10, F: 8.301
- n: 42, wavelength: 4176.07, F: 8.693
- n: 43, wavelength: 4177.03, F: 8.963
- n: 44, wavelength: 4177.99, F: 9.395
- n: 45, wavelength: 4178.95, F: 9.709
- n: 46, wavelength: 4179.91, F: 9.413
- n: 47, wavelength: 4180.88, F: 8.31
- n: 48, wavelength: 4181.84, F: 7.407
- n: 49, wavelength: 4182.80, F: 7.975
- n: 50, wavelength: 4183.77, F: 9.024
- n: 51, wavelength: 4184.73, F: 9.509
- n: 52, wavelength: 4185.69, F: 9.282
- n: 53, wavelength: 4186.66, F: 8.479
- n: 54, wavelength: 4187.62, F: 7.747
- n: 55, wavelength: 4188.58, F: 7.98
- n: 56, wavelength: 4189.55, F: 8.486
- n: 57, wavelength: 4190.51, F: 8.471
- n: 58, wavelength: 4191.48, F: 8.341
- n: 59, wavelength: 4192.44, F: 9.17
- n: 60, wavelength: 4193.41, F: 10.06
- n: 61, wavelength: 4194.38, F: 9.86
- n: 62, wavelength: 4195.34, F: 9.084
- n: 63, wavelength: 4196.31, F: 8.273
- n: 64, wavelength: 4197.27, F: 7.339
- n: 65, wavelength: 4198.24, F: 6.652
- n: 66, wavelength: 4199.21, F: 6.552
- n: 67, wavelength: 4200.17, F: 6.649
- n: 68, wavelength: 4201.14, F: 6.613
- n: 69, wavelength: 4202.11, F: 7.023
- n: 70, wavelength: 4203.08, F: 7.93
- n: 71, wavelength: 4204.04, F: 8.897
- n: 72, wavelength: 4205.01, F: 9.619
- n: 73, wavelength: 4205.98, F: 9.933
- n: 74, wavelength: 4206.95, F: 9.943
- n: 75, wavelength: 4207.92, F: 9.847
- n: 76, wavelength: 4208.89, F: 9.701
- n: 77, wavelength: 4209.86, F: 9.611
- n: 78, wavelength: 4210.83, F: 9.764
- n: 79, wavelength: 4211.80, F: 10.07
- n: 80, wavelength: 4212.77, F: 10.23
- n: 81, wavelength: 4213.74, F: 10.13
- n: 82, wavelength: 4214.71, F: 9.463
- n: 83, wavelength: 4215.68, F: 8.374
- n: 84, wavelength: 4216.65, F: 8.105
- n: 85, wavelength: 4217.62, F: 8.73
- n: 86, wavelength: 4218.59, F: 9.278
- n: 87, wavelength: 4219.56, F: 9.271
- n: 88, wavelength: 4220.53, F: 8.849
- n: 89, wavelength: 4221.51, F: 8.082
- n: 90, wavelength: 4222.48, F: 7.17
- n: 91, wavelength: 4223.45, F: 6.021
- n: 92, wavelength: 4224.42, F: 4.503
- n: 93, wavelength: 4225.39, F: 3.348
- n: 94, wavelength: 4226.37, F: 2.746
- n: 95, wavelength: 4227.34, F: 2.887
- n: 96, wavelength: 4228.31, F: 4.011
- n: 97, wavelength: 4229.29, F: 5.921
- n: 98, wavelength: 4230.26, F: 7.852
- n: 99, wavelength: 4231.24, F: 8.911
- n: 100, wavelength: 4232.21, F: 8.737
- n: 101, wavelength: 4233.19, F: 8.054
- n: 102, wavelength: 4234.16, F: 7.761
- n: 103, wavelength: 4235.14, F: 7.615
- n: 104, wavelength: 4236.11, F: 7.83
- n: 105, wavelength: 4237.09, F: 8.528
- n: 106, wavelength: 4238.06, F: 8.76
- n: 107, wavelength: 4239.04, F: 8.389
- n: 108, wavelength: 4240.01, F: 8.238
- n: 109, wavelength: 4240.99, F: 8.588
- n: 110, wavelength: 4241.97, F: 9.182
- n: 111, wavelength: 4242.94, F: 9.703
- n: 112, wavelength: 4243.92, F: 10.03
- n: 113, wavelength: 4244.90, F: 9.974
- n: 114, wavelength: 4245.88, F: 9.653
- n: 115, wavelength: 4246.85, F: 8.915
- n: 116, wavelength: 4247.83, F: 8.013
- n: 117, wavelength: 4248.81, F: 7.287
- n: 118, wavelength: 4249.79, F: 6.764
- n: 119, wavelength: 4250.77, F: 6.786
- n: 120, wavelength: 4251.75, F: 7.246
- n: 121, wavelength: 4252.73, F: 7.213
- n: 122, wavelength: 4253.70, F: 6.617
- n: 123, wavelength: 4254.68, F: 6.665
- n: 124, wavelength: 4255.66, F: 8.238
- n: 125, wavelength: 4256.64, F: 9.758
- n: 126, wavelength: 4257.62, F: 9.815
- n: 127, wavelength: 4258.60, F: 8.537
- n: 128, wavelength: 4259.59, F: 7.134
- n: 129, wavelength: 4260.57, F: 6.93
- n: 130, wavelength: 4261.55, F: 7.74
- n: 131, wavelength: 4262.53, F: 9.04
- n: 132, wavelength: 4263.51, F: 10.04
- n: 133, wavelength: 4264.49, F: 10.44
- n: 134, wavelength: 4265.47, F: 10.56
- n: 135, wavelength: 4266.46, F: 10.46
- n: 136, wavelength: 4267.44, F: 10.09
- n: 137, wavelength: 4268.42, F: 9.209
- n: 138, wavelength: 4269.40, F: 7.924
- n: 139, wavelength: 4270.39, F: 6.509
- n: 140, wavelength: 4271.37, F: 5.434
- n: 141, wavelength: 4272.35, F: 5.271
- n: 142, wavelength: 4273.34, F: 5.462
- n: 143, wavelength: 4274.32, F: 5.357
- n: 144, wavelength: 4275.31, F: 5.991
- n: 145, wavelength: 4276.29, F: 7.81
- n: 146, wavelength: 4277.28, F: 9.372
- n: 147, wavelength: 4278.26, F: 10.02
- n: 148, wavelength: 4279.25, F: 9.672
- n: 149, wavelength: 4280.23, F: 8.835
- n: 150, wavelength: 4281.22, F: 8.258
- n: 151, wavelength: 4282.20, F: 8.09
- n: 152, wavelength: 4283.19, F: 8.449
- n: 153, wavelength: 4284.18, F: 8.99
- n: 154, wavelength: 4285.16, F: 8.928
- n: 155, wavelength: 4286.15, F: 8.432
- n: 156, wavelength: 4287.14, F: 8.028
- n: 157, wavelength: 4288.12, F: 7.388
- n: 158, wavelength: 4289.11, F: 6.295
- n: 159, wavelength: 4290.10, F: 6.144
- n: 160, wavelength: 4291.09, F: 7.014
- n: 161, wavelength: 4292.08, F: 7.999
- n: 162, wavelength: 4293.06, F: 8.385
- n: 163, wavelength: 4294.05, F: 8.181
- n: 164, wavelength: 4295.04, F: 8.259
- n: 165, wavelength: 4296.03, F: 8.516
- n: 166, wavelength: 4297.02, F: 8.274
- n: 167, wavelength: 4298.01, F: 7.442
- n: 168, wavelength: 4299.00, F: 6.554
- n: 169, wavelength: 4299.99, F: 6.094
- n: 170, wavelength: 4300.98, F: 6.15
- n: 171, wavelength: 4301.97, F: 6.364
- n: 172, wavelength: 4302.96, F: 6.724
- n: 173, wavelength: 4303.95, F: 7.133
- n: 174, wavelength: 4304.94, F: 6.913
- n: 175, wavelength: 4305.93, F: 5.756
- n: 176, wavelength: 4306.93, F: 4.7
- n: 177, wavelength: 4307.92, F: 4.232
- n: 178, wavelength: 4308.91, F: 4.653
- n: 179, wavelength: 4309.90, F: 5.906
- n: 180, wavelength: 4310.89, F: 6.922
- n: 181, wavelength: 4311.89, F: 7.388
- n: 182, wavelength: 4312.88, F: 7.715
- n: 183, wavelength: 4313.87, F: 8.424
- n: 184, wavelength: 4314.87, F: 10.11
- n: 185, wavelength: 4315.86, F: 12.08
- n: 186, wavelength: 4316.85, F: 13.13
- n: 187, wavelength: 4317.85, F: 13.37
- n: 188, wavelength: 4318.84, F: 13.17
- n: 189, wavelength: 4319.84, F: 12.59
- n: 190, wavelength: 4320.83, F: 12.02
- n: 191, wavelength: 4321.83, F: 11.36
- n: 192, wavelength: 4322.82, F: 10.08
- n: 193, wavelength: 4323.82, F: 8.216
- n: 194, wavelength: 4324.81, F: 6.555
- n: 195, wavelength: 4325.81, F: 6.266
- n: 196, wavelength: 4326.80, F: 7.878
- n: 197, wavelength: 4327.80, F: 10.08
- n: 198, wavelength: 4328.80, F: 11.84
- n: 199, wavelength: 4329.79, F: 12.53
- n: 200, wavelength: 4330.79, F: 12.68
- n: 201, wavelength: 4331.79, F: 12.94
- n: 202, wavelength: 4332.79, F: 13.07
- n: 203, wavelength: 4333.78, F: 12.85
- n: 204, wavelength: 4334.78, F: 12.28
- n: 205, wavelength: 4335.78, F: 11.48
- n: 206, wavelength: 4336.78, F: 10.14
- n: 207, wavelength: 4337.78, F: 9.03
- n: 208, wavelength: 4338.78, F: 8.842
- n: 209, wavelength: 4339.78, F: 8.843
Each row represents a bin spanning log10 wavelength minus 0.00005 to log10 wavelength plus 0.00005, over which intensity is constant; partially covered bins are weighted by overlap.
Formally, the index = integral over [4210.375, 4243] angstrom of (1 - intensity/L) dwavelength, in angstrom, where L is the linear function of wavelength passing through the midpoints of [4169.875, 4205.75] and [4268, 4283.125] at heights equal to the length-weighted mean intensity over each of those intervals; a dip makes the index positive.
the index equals 0.9 angstrom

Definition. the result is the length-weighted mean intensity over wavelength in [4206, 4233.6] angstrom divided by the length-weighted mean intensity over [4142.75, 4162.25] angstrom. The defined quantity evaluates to 0.94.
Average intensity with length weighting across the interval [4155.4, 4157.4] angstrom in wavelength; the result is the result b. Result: 8.34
